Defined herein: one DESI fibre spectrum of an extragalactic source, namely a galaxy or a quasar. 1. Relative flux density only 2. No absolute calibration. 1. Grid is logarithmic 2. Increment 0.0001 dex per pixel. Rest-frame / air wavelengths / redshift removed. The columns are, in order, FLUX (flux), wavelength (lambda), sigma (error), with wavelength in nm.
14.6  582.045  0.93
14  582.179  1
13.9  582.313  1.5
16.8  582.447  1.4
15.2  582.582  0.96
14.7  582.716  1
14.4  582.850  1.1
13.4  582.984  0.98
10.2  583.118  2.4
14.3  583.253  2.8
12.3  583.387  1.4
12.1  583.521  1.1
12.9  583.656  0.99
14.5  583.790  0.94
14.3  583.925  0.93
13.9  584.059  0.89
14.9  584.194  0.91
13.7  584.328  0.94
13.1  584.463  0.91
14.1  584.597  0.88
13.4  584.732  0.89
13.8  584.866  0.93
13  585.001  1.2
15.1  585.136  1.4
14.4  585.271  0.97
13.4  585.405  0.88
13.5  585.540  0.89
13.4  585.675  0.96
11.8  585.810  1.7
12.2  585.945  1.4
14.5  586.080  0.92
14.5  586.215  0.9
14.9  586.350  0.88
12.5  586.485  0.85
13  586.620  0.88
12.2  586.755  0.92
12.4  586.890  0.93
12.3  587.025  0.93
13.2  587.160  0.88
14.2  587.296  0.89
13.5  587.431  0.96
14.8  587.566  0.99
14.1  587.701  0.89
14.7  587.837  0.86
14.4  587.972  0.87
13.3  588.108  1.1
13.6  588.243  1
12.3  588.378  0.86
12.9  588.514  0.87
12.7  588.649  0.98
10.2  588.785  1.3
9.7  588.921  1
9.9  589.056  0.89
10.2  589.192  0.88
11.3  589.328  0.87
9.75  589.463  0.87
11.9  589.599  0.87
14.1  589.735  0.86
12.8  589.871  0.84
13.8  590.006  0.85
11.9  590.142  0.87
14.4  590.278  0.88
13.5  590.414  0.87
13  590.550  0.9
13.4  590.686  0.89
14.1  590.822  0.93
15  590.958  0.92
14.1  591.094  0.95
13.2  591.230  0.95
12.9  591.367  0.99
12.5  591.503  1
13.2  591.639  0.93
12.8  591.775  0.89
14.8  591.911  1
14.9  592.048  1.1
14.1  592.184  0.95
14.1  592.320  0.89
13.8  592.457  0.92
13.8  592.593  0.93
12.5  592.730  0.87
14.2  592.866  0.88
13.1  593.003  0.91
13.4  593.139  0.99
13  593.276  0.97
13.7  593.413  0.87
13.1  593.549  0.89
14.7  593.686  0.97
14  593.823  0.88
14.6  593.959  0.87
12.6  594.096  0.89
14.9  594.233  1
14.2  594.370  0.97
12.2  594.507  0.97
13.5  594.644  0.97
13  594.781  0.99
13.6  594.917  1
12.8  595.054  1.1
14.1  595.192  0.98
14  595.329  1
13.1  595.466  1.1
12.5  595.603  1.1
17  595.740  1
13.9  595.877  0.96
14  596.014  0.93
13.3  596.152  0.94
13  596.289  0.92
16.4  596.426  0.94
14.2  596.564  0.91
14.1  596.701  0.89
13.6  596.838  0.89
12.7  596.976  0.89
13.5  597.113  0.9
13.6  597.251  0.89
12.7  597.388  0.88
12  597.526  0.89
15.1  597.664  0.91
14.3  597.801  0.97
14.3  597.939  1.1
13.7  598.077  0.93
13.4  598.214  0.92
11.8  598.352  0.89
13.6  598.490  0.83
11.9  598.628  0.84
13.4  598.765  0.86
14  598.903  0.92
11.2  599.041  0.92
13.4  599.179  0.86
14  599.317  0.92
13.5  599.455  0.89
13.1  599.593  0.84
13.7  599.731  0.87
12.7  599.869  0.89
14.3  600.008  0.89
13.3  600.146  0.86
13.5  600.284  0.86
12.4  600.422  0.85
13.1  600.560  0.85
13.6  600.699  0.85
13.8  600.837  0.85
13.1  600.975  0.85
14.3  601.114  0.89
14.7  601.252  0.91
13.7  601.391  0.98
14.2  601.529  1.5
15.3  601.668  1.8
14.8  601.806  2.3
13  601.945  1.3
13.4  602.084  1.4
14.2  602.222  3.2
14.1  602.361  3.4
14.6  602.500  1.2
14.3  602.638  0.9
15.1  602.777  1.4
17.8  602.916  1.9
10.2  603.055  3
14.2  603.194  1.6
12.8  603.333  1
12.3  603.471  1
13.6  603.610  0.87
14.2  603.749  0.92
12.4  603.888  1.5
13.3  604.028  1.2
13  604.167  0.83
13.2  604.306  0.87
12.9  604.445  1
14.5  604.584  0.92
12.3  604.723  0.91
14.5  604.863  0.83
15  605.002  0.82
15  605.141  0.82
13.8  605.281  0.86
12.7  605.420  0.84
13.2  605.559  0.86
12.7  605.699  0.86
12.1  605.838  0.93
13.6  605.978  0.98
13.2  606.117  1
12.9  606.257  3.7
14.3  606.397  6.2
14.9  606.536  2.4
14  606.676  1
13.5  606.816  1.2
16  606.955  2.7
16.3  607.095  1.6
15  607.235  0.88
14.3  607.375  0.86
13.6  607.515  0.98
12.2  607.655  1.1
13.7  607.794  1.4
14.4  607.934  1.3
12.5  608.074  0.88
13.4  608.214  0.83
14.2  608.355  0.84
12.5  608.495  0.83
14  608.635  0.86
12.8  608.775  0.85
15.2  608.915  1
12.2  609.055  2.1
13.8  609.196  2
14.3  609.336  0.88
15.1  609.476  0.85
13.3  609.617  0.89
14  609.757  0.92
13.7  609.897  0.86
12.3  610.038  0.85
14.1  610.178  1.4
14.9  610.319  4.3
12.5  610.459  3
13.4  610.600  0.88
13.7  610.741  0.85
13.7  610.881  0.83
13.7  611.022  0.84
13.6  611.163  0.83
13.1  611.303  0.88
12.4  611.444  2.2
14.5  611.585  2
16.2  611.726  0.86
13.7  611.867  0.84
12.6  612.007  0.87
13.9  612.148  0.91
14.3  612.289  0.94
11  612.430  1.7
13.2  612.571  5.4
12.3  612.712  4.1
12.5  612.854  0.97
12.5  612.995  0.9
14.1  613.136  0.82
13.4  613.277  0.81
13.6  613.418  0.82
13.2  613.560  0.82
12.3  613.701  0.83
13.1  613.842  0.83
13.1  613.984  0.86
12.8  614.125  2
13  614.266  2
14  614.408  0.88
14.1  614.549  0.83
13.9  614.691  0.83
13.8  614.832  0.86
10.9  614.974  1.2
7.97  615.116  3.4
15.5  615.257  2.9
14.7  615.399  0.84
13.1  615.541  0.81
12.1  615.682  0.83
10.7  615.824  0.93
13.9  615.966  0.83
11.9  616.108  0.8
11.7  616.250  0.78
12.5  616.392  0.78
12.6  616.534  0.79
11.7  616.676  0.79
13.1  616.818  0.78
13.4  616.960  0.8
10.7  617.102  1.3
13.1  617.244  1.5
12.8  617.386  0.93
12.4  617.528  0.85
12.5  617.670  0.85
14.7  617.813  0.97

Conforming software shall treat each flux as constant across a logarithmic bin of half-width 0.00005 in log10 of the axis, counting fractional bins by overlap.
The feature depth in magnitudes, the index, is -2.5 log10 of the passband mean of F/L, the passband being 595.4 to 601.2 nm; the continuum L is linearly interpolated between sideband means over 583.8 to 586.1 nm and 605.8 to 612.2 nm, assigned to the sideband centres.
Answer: 0.02 mag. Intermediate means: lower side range 13.7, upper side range 13.8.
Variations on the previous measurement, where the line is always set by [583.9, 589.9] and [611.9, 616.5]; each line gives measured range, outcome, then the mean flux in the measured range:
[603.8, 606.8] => -0.047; 13.5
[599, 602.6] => -0.059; 13.7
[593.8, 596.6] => -0.069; 13.8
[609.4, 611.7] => -0.064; 13.7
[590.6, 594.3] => -0.057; 13.7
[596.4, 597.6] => -0.046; 13.5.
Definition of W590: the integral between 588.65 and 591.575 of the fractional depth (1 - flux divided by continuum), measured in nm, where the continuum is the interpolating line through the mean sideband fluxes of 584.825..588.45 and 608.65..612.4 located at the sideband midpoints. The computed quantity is 0.23 nm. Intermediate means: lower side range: 13.5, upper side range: 13.7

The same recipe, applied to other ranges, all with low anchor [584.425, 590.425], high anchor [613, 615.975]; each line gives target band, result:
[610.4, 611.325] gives -0.03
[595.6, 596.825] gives -0.13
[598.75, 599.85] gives -0.02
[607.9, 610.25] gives -0.12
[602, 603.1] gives -0.11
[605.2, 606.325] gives -0.01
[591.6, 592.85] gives -0.08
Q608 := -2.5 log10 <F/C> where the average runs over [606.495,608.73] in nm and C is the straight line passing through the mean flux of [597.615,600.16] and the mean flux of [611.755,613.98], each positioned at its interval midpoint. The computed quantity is -0.063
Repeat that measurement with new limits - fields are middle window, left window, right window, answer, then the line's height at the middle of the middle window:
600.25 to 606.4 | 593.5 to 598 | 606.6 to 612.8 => 0.01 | 13.7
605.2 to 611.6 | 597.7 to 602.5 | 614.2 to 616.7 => -0.05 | 13.1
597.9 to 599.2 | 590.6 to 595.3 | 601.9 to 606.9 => 0.05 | 13.6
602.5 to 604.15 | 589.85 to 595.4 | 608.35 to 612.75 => -0.01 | 13.6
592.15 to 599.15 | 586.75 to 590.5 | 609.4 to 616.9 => -0.07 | 12.8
